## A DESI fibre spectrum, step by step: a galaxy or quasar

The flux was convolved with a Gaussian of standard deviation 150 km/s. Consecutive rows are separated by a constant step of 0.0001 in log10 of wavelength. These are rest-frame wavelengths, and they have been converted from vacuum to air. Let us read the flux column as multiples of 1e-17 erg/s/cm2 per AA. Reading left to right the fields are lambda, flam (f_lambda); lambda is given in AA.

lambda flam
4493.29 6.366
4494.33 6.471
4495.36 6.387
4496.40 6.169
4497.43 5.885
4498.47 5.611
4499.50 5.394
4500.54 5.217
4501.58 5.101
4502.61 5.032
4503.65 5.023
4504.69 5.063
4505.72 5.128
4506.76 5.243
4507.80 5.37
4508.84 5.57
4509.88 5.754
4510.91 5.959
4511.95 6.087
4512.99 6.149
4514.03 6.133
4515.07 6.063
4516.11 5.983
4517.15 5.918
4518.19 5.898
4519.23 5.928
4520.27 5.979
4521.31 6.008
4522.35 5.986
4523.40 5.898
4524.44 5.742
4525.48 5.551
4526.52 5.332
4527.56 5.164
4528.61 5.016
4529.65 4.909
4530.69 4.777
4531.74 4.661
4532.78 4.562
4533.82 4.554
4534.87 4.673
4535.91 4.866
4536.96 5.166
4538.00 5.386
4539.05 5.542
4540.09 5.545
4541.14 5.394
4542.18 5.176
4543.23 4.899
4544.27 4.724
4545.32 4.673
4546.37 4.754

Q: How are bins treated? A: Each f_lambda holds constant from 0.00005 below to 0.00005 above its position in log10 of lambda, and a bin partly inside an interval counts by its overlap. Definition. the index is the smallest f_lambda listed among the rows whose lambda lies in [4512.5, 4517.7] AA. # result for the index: 5.918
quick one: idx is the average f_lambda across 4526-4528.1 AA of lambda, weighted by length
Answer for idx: 5.24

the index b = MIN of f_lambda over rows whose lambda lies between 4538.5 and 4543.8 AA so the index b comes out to 4.899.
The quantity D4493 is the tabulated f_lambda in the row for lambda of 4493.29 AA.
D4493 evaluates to 6.366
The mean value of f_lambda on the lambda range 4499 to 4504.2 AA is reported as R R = 5.15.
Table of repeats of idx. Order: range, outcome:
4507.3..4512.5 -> 5.75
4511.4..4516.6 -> 6.08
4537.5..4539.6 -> 5.47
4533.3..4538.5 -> 4.93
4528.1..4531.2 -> 4.91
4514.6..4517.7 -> 5.99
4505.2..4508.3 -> 5.25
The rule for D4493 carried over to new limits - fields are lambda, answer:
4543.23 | 4.899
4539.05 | 5.542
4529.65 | 4.909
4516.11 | 5.983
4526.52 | 5.332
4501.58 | 5.101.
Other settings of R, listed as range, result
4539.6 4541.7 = 5.47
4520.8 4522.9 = 5.97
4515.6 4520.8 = 5.94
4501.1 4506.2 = 5.08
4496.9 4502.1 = 5.45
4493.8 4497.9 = 6.23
